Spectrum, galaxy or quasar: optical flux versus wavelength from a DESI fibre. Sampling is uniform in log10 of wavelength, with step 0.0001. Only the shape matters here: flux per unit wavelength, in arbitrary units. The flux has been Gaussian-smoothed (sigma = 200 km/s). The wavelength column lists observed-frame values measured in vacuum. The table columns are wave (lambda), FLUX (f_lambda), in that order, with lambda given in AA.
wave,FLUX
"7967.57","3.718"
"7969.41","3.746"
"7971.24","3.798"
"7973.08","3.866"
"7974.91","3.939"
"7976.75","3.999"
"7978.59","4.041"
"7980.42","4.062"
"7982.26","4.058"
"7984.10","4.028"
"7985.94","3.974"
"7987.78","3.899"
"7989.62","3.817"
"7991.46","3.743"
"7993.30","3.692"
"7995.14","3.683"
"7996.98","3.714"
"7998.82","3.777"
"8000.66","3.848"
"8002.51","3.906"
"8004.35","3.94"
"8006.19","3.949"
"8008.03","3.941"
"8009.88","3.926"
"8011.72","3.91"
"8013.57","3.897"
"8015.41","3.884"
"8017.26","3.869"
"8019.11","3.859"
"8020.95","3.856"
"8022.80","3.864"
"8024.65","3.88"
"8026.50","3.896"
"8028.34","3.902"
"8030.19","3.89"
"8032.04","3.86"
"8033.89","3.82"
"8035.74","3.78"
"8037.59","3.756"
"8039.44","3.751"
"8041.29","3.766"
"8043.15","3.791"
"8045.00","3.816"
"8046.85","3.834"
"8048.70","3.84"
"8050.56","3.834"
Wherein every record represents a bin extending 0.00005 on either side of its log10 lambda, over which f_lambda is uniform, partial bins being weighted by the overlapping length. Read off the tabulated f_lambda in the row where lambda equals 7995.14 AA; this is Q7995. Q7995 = 3.683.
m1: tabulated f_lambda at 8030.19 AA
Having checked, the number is 3.89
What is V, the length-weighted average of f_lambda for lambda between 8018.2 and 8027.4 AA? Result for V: 3.87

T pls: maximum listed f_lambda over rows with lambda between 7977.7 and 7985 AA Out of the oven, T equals 4.062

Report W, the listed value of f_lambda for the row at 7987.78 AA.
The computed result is 3.899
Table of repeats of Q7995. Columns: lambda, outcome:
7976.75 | 3.999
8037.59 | 3.756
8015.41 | 3.884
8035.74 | 3.78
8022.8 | 3.864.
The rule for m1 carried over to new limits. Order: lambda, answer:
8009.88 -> 3.926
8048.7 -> 3.84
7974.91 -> 3.939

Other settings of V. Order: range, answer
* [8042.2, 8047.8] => 3.81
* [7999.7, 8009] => 3.92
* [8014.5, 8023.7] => 3.86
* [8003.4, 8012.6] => 3.94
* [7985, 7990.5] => 3.9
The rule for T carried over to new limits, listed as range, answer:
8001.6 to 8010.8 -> 3.949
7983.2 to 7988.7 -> 4.028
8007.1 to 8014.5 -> 3.941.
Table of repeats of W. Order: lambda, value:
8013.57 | 3.897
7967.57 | 3.718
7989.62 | 3.817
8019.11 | 3.859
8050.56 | 3.834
